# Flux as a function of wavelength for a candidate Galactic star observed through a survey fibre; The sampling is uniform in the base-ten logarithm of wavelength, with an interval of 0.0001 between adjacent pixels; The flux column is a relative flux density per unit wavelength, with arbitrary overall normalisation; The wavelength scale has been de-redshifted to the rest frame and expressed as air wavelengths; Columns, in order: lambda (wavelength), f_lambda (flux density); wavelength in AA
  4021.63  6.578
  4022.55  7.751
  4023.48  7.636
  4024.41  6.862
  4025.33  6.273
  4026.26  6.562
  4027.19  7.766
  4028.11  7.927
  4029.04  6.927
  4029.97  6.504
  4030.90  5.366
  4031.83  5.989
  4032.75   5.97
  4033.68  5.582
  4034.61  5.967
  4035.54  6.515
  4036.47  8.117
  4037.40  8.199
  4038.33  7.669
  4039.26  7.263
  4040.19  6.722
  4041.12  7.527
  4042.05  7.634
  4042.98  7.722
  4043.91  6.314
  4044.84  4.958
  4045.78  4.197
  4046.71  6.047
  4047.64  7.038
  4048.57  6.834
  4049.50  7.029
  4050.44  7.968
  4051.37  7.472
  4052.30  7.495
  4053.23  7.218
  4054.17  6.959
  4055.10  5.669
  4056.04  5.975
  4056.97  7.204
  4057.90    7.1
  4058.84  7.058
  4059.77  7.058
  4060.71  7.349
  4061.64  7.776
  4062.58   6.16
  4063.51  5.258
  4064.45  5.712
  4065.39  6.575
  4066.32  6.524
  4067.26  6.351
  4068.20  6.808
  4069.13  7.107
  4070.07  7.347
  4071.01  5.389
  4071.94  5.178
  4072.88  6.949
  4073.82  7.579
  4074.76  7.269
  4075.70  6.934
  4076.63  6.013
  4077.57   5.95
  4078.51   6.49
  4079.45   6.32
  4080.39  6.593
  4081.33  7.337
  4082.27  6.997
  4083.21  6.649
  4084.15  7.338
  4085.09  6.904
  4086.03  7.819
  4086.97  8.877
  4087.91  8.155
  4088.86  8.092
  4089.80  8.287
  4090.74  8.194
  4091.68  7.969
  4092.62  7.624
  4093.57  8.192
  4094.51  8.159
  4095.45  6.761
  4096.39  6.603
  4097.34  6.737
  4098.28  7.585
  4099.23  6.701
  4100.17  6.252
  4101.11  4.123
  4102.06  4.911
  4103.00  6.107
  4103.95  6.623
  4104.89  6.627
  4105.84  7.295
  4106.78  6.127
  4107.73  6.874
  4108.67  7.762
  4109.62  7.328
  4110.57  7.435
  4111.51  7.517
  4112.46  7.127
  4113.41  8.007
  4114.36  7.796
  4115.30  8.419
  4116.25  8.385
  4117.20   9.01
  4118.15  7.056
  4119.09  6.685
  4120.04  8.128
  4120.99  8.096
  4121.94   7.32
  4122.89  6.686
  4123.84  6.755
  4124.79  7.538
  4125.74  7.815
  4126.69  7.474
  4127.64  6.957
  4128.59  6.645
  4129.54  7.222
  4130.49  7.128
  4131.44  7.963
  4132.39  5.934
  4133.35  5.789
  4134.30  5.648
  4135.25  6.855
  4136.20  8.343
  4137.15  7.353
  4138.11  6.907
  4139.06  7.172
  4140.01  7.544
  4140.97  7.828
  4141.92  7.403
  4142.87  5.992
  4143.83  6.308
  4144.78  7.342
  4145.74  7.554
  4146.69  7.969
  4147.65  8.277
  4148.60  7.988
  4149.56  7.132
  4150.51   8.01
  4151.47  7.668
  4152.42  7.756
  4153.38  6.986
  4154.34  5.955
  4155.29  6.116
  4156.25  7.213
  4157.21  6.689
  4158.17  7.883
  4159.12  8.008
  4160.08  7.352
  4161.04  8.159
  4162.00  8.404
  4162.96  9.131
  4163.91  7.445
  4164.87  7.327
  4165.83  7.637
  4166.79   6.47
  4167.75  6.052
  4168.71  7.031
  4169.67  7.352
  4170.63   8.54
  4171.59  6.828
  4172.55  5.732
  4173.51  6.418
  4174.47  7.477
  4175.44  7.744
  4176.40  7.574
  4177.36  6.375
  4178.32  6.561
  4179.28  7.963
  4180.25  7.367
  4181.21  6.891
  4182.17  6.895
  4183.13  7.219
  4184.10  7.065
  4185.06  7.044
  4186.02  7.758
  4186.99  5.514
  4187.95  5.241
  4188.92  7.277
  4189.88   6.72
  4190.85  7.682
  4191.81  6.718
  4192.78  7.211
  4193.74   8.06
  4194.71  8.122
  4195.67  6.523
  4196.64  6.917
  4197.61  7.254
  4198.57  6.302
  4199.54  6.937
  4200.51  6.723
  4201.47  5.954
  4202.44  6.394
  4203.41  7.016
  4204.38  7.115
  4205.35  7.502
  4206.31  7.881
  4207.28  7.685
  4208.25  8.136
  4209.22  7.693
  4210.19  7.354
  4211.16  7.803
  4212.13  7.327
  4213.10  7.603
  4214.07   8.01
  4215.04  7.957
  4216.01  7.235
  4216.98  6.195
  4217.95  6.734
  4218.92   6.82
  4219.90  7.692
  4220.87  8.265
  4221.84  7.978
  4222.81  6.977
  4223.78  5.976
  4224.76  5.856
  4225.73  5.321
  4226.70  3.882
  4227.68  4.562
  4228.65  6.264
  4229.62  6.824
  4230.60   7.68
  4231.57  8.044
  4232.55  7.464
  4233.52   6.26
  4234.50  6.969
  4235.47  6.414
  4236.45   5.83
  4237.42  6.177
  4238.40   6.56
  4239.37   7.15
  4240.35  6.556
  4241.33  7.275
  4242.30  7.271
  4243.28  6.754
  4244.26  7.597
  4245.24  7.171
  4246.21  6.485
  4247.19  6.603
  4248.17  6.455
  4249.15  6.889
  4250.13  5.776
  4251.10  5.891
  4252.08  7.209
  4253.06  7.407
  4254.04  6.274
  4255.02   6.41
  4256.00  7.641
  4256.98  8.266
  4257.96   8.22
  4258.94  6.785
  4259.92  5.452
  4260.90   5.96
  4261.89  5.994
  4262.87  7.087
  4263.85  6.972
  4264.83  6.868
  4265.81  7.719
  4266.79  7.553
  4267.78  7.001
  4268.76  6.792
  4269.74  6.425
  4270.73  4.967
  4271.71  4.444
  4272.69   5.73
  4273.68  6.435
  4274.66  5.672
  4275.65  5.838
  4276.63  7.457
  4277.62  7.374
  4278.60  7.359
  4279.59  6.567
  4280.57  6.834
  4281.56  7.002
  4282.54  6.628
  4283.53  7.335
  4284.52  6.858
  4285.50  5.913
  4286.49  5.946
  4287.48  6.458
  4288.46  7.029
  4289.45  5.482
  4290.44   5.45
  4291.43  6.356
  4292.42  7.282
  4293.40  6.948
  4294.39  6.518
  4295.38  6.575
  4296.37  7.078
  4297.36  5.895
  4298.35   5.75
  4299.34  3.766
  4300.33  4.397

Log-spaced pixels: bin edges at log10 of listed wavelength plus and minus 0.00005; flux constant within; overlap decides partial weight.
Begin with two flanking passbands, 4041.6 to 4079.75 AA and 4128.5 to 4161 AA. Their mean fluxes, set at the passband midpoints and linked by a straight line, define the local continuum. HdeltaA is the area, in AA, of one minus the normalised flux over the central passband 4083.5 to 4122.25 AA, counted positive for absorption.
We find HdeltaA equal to -2.4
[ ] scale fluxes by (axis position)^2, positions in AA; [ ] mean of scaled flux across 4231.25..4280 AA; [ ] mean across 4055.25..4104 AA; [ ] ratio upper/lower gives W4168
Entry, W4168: 1.1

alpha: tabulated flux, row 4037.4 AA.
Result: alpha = 8.199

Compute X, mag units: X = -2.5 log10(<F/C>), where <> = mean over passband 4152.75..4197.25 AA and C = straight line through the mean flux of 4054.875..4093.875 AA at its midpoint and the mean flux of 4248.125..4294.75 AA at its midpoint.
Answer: -0.057 mag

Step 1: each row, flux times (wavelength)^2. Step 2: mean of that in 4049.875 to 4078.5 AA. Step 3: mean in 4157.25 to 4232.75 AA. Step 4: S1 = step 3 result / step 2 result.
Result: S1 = 1.13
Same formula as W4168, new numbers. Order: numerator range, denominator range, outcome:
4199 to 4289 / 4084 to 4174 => 0.99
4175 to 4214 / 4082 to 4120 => 1.02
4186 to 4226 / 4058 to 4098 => 1.07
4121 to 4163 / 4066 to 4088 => 1.09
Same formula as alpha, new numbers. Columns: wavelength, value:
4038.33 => 7.669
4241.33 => 7.275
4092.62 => 7.624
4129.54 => 7.222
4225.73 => 5.321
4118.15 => 7.056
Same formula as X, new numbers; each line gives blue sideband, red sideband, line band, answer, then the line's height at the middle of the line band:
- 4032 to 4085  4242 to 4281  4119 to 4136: -0.056 mag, 6.71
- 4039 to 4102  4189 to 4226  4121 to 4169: -0.034 mag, 7.03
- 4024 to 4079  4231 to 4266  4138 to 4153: -0.104 mag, 6.76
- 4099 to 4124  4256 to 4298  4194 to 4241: -0.023 mag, 6.77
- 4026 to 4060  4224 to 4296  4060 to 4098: -0.040 mag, 6.76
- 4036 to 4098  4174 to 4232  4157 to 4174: -0.055 mag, 7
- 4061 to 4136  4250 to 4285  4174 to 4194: -0.031 mag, 6.85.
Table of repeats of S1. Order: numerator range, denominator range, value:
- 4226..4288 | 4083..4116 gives 0.99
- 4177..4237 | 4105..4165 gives 0.98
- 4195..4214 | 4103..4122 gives 1.01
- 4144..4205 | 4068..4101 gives 1.06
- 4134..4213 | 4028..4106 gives 1.11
